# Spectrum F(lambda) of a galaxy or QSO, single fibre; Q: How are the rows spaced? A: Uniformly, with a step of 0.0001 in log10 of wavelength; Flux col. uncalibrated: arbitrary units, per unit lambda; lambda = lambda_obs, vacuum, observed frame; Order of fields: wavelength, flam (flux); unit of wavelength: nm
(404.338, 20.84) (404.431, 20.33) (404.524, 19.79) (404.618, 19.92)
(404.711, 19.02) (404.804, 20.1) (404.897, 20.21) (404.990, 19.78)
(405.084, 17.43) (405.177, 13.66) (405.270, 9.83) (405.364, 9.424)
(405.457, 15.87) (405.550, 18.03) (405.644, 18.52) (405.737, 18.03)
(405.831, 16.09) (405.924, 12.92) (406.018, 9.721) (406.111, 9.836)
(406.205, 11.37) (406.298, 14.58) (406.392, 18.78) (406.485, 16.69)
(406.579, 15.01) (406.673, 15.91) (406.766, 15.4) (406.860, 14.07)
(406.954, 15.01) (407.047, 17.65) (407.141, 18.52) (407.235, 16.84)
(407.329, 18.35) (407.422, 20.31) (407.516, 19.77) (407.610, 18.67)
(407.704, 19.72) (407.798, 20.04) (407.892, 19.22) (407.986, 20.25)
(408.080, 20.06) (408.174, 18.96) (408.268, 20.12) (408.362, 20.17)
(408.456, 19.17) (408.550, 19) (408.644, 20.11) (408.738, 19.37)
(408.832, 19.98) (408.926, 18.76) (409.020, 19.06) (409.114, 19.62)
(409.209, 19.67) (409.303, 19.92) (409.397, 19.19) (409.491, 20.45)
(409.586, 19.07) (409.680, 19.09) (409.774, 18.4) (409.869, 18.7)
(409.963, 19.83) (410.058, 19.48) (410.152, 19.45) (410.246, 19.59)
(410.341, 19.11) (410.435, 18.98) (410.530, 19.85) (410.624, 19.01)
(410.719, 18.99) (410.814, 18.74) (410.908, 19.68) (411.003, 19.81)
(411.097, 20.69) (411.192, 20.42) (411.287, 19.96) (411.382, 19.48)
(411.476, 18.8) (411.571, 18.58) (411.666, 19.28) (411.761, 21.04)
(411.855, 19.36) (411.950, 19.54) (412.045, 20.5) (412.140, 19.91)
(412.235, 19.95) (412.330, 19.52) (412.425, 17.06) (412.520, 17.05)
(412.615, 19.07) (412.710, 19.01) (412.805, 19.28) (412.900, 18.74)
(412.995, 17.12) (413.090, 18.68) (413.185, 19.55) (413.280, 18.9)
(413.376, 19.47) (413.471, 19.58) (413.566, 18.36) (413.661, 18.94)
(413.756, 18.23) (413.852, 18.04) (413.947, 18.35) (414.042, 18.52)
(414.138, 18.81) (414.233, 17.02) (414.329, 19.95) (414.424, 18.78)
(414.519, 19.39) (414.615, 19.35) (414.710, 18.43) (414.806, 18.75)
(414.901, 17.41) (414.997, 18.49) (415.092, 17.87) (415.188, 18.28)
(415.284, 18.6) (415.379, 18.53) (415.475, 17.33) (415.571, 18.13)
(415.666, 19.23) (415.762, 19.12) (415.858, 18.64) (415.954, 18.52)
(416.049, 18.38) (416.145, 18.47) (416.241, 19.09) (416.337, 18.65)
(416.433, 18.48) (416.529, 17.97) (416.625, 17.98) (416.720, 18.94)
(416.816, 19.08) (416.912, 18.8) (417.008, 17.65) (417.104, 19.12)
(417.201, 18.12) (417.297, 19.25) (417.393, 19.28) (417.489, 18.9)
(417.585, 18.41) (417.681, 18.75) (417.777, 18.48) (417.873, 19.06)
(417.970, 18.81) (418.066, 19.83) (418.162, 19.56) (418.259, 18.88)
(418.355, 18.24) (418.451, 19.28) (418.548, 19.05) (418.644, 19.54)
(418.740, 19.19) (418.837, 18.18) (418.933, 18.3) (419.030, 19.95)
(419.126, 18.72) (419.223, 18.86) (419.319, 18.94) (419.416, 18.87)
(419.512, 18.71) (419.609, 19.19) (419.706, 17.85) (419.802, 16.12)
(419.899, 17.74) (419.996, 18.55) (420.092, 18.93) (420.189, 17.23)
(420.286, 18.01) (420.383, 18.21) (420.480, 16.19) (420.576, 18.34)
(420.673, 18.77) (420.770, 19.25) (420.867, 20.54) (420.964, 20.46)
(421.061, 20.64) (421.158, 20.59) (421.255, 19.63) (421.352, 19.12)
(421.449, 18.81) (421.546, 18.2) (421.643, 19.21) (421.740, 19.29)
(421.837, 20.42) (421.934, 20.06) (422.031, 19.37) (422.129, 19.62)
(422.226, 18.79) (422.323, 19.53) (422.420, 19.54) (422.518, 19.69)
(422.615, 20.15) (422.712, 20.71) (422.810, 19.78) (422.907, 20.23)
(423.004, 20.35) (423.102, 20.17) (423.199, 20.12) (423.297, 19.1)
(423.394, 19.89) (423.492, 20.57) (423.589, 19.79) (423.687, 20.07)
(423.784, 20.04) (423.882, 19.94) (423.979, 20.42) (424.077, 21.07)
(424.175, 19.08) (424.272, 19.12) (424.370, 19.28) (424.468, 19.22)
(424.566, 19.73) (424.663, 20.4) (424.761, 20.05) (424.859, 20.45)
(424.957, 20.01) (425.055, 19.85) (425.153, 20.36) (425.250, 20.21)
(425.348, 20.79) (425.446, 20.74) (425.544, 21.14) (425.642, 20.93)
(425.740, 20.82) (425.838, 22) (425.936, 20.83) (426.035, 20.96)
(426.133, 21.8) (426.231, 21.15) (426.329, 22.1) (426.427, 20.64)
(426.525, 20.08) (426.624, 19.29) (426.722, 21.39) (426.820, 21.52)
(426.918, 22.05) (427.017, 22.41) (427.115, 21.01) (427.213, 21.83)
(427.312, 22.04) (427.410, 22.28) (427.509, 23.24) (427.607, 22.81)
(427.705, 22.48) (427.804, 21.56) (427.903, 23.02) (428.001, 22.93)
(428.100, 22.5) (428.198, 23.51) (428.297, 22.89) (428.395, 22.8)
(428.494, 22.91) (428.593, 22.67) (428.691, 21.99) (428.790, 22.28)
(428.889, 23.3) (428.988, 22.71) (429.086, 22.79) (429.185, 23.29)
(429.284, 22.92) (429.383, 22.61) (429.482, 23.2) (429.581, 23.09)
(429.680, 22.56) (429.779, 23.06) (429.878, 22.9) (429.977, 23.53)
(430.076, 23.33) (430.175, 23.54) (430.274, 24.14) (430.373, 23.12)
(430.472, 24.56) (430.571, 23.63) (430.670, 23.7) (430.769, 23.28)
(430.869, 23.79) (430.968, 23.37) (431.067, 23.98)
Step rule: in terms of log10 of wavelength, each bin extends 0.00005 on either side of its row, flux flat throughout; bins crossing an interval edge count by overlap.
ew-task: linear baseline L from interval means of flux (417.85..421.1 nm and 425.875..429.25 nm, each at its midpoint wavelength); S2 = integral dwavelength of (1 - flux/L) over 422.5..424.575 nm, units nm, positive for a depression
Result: 0.049 nm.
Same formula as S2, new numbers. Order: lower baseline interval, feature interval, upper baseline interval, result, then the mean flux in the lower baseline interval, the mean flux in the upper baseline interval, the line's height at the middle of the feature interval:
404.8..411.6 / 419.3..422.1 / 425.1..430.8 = 0.25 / 18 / 22.3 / 20.7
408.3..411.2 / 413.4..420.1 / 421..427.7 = 0.43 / 19.5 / 20.4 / 19.9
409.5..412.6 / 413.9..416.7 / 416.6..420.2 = 0.07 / 19.3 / 18.7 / 19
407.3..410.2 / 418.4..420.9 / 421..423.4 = 0.14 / 19.5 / 19.7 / 19.7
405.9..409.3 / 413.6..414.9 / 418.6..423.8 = -0.01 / 17.6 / 19.2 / 18.4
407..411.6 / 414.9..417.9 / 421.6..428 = 0.21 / 19.4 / 20.6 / 19.9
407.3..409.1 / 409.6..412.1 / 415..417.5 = -0.03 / 19.6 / 18.5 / 19.2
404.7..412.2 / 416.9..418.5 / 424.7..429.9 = 0.09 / 18.2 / 21.9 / 20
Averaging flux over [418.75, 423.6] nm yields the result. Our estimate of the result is 19.2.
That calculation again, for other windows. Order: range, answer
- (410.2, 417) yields 18.9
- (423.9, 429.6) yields 21.5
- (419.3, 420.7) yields 18.1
